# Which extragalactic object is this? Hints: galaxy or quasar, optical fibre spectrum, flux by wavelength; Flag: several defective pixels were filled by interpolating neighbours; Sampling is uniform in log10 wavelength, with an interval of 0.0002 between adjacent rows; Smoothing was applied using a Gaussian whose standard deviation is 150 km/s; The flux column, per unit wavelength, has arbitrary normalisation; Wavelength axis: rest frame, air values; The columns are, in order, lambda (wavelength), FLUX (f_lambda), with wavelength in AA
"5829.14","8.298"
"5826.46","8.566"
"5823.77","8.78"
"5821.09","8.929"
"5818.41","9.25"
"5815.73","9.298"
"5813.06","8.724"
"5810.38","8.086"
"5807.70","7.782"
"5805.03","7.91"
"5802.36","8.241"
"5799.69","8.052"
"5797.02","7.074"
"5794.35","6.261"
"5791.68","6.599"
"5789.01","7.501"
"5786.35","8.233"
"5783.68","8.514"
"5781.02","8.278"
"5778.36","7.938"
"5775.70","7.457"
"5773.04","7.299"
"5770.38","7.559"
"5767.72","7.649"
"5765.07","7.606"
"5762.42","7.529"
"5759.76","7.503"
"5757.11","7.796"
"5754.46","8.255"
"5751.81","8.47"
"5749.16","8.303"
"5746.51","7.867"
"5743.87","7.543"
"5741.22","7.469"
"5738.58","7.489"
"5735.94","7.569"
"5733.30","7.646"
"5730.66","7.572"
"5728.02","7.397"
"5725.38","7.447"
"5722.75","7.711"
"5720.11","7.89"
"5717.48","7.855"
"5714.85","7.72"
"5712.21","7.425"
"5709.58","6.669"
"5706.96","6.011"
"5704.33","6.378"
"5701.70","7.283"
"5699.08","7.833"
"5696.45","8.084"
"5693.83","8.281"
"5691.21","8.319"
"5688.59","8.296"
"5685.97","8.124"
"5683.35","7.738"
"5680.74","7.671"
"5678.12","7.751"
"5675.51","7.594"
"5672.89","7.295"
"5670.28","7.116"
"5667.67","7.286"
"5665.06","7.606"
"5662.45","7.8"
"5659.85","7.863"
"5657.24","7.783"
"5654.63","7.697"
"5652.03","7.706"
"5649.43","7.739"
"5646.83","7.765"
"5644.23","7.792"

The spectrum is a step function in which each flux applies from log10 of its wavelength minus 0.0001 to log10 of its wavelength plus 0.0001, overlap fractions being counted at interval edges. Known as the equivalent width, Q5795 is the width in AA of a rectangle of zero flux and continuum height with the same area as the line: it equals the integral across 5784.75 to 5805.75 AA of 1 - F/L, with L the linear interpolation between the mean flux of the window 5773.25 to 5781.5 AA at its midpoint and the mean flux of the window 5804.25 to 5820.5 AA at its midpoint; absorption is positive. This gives 1.8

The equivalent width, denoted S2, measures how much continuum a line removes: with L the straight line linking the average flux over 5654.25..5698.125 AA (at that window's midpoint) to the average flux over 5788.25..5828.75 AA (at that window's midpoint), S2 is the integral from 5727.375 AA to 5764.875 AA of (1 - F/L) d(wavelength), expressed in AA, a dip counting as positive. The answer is 0.93 AA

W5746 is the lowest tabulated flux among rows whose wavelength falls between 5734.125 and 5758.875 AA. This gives 7.469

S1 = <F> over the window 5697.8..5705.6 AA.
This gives 7.17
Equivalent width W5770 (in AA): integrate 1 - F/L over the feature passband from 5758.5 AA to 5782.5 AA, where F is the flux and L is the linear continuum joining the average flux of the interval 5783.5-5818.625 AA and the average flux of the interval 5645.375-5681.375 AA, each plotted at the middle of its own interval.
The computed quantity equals 0.6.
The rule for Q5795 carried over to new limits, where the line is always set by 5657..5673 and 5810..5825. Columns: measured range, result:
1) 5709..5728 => 1.1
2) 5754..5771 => 1.5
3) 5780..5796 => 2.0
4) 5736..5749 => 0.9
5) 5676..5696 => -0.7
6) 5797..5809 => 1.2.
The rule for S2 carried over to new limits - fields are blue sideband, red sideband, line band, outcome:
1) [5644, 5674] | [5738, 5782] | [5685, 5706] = -0.32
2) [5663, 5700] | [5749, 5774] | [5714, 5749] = 0.59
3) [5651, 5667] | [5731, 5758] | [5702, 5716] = 1.66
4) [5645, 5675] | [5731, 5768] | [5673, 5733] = 0.73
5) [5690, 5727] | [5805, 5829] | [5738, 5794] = 2.41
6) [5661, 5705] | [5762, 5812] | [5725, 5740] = 0.31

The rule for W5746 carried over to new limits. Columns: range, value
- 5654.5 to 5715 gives 6.011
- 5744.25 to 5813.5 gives 6.261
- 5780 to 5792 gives 6.599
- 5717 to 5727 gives 7.447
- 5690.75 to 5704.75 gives 6.378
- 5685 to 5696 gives 8.124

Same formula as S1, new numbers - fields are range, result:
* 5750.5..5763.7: 7.91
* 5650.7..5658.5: 7.73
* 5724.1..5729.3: 7.42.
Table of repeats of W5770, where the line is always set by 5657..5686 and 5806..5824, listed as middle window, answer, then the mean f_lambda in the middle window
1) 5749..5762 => 0.35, 8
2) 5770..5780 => 0.94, 7.59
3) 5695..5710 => 1.45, 7.08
